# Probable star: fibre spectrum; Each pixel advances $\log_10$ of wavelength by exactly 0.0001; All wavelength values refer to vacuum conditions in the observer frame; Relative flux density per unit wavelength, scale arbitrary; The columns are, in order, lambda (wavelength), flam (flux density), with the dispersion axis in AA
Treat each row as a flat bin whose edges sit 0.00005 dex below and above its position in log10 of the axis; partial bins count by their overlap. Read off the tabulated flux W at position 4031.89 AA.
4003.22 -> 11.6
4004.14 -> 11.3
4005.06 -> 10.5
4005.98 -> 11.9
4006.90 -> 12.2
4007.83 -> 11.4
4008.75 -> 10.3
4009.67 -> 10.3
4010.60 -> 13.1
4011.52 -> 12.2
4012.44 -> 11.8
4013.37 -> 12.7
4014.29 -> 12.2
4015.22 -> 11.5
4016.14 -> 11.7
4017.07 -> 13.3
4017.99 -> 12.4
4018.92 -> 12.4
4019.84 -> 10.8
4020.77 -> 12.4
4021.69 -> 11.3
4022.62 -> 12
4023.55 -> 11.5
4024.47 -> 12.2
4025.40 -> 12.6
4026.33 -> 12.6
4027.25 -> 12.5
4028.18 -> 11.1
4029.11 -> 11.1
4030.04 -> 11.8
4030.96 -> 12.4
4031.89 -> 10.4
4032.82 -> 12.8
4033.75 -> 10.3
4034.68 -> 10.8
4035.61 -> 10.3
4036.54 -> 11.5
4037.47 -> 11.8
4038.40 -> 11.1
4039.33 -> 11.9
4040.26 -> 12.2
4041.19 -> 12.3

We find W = 10.4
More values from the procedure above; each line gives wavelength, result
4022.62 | 12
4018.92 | 12.4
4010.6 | 13.1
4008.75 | 10.3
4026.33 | 12.6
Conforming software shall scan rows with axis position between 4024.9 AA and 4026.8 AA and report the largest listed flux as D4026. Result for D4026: 12.6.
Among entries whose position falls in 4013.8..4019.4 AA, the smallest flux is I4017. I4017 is 11.5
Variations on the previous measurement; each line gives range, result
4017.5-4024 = 10.8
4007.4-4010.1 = 10.3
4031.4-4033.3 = 10.4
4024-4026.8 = 12.2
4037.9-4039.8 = 11.1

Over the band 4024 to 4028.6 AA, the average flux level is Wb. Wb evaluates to 12.2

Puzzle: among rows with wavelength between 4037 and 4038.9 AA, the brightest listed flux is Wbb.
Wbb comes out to 11.8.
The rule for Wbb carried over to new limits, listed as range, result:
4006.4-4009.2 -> 12.2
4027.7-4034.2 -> 12.8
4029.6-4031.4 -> 12.4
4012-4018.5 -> 13.3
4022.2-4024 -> 12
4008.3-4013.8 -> 13.1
